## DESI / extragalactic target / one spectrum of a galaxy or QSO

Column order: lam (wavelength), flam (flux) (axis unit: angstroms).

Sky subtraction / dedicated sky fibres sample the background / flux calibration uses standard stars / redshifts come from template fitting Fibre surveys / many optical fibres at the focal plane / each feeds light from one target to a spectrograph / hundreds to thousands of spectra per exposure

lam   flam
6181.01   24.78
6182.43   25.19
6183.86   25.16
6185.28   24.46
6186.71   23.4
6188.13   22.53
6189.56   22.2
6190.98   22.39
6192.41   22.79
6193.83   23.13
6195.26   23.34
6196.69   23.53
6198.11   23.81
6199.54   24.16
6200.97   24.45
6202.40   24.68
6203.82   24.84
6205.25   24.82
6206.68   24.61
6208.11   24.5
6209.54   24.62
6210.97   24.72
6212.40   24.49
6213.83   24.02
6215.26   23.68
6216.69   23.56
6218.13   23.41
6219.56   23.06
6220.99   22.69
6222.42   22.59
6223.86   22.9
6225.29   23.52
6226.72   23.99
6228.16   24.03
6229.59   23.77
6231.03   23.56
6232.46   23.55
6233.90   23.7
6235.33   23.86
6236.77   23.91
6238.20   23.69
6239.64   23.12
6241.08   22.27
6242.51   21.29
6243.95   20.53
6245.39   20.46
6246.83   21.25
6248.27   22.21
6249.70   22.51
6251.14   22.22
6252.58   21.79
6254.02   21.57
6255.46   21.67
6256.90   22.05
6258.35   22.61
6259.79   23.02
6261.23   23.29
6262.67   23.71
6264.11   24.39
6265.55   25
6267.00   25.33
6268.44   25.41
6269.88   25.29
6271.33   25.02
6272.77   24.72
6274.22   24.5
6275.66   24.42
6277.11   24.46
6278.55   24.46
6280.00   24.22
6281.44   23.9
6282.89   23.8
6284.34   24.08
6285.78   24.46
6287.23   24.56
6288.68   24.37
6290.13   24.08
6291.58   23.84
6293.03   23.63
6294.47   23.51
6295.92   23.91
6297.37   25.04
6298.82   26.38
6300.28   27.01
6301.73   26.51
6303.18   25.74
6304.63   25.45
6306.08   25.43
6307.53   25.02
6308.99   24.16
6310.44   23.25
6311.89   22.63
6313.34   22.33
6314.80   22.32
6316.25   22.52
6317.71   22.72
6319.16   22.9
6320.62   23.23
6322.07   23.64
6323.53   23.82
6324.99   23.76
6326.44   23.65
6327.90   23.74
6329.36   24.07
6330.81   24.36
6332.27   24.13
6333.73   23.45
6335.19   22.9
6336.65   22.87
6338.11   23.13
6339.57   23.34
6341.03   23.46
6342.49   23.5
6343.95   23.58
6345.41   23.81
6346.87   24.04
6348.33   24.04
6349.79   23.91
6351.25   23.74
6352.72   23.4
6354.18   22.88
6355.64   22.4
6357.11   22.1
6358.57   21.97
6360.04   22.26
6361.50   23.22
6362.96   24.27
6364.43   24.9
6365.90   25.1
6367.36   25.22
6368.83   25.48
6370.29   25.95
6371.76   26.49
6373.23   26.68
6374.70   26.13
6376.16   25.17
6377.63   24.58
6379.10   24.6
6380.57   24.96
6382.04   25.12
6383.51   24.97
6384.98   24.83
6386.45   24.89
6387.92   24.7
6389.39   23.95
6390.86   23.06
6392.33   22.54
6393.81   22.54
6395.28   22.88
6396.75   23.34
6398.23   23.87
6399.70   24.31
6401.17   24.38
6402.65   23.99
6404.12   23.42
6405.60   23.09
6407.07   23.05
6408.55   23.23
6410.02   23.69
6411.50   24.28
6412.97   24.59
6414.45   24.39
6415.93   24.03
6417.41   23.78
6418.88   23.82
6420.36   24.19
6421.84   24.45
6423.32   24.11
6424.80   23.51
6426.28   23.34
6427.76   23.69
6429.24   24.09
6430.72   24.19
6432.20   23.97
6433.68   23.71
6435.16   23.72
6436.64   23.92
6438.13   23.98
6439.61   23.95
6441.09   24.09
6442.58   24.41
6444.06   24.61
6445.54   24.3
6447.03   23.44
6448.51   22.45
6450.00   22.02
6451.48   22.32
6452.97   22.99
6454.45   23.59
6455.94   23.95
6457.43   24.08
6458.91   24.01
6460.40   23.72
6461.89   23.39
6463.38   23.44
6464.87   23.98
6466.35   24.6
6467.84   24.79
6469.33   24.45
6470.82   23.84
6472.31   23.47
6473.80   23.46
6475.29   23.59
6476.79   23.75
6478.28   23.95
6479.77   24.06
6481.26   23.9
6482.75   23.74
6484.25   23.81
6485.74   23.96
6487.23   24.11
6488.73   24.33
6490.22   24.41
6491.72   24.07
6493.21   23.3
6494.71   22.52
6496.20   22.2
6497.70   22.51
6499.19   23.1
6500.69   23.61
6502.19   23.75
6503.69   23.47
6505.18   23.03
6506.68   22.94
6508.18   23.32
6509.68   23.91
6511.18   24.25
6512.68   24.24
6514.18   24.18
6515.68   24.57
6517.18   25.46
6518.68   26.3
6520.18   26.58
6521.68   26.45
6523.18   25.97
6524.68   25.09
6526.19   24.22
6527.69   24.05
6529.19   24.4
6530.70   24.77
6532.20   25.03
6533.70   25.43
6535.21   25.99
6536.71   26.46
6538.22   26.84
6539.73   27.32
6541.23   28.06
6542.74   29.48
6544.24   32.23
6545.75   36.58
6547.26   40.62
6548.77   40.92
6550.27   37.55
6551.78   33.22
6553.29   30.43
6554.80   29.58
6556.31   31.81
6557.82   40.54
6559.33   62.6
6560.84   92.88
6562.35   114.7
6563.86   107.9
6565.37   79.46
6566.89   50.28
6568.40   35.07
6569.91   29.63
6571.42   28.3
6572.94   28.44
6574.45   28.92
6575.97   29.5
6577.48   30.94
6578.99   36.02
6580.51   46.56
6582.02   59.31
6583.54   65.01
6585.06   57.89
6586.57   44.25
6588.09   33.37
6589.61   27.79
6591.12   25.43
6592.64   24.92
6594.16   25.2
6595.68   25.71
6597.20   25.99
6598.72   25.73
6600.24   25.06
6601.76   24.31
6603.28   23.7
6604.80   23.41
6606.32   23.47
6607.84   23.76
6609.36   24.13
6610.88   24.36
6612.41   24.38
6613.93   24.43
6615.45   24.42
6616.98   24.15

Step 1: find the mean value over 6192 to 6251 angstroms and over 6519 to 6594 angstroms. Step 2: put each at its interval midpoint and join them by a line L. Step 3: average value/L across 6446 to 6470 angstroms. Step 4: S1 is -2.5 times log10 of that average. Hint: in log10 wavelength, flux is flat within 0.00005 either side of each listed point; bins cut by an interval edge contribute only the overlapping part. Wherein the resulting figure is 0.41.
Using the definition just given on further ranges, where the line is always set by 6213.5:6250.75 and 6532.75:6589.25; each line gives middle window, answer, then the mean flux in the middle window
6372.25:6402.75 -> 0.31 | 24.4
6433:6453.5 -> 0.46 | 23.6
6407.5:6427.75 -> 0.39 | 23.9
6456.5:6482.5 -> 0.49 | 23.9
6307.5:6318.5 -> 0.21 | 23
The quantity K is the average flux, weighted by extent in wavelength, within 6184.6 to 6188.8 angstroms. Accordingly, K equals 23.5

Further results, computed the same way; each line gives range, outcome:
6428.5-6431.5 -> 24.1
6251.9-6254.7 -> 21.7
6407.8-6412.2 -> 23.7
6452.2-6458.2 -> 23.7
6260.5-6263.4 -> 23.5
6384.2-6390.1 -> 24.6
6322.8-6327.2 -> 23.7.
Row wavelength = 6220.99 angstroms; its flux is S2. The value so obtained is 22.69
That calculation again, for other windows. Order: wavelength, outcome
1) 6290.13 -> 24.08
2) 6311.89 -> 22.63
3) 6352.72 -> 23.4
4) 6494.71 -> 22.52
